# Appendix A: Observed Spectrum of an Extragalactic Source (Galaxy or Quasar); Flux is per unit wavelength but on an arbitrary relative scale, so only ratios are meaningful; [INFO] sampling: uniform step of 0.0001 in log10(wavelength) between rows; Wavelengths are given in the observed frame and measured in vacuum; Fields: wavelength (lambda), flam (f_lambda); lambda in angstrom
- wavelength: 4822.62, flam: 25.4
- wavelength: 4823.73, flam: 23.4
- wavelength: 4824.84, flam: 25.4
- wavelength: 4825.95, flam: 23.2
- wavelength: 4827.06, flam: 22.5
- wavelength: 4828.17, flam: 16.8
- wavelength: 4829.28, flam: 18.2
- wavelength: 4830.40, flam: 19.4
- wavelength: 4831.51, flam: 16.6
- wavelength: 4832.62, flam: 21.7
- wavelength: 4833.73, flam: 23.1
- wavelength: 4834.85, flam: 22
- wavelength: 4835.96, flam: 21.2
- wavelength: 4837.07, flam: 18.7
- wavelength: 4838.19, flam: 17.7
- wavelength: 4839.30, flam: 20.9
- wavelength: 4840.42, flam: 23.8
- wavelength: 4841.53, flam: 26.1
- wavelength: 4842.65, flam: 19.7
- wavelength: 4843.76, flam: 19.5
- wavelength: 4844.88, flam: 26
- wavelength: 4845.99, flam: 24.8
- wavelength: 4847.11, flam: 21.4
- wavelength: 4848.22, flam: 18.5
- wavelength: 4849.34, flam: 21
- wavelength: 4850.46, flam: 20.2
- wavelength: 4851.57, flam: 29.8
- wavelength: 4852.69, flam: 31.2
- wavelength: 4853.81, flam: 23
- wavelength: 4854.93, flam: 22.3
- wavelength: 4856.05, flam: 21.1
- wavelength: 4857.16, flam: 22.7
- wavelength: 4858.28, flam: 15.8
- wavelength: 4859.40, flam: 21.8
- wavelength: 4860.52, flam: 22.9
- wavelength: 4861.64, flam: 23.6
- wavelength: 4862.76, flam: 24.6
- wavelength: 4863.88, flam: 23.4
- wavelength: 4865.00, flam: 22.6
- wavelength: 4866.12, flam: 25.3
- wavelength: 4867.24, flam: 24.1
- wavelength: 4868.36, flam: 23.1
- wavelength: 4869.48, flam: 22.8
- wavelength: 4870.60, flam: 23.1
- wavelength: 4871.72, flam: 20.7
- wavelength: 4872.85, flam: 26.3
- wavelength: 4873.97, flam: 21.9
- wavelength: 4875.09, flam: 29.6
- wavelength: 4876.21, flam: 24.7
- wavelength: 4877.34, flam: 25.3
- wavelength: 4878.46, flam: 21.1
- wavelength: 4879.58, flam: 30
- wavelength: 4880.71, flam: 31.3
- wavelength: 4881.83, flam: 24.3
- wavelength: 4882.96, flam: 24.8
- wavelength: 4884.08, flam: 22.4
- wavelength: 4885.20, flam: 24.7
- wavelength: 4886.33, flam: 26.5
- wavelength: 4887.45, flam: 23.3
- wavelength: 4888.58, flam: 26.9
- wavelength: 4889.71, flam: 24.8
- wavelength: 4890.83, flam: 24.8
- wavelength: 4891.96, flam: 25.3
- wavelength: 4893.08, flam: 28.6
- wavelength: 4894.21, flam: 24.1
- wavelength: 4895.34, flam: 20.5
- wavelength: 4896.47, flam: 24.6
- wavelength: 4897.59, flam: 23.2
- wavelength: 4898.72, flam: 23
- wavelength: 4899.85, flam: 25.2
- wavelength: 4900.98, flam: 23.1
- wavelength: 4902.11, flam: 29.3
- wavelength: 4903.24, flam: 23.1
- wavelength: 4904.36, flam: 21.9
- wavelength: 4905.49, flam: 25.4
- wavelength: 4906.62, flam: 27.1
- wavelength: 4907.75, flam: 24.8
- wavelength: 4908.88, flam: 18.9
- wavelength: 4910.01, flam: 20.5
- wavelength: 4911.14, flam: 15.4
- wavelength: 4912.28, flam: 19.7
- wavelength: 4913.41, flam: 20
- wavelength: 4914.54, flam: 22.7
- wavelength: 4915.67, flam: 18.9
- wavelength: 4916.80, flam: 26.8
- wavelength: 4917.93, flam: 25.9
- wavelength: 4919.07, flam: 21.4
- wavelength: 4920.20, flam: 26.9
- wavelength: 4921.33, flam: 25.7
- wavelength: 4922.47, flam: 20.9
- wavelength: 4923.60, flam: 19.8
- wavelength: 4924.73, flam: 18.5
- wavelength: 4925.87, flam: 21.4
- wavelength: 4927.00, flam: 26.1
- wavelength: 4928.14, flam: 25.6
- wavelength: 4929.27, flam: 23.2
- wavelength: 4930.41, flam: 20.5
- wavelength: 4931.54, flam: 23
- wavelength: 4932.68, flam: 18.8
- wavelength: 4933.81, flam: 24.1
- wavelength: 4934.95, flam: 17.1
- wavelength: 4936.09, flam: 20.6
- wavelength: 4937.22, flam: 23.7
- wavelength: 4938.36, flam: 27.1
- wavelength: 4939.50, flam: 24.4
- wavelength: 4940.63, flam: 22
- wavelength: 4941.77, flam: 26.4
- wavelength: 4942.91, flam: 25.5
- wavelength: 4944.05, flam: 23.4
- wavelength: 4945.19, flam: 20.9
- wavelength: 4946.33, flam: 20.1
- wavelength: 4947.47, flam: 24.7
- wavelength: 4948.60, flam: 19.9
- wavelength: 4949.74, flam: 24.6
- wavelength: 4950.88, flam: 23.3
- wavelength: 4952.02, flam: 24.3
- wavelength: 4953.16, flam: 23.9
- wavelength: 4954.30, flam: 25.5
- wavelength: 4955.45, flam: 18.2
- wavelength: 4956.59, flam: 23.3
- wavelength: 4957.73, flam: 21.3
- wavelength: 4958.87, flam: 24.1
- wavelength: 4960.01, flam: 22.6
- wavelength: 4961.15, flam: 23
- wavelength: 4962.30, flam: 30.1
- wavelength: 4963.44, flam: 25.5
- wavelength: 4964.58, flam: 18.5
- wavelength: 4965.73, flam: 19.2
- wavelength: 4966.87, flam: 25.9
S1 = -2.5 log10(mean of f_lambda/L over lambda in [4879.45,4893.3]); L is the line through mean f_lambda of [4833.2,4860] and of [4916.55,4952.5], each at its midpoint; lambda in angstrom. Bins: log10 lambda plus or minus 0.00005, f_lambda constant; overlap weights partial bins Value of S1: -0.15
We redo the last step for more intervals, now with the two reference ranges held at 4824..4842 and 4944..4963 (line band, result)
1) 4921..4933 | 0.03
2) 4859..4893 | -0.13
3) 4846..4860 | -0.05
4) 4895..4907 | -0.09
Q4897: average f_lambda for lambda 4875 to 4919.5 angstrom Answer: 24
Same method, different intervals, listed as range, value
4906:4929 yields 22.4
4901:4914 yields 22.4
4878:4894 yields 25.6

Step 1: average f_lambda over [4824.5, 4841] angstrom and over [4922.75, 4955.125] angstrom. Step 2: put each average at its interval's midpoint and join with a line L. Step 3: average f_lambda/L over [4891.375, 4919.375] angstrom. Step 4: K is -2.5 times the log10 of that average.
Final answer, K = -0.05 mag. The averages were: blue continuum 20.7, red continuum 22.7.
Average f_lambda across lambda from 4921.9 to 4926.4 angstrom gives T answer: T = 20.1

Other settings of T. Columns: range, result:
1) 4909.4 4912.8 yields 18.5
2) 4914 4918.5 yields 23.6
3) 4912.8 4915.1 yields 21.3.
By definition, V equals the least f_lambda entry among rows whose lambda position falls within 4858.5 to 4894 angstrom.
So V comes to 20.7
